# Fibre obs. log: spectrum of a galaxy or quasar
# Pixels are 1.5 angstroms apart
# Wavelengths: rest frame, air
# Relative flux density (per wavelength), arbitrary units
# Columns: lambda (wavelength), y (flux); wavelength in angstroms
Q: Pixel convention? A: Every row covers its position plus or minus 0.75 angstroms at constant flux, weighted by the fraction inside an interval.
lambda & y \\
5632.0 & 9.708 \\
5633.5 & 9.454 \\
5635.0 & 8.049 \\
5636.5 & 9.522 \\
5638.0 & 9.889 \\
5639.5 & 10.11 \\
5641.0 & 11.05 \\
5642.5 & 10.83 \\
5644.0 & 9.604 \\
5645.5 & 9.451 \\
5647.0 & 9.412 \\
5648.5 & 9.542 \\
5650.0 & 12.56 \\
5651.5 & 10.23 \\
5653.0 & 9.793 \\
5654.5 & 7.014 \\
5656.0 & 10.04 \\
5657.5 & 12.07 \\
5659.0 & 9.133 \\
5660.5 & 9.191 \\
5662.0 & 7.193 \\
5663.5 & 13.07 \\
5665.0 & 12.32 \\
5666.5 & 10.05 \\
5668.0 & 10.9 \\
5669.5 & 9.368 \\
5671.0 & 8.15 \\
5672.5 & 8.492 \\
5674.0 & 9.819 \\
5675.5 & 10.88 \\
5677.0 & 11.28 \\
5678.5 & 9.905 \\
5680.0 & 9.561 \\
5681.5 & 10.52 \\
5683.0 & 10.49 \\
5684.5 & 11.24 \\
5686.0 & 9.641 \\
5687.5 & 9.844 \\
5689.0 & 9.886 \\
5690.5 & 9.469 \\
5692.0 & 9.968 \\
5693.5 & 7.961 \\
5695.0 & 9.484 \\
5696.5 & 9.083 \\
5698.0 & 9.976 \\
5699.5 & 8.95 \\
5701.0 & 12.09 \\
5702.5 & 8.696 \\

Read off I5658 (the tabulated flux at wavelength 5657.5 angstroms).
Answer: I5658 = 12.07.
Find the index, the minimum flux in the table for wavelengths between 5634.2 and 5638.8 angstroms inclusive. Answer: 8.049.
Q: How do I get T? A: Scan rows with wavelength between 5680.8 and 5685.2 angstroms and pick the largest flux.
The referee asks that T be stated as 11.24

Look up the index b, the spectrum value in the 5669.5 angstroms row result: 9.368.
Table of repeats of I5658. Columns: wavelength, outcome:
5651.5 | 10.23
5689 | 9.886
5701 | 12.09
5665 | 12.32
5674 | 9.819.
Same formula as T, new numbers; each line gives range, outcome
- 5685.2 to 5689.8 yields 9.886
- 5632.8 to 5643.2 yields 11.05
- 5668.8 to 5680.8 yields 11.28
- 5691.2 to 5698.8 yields 9.976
